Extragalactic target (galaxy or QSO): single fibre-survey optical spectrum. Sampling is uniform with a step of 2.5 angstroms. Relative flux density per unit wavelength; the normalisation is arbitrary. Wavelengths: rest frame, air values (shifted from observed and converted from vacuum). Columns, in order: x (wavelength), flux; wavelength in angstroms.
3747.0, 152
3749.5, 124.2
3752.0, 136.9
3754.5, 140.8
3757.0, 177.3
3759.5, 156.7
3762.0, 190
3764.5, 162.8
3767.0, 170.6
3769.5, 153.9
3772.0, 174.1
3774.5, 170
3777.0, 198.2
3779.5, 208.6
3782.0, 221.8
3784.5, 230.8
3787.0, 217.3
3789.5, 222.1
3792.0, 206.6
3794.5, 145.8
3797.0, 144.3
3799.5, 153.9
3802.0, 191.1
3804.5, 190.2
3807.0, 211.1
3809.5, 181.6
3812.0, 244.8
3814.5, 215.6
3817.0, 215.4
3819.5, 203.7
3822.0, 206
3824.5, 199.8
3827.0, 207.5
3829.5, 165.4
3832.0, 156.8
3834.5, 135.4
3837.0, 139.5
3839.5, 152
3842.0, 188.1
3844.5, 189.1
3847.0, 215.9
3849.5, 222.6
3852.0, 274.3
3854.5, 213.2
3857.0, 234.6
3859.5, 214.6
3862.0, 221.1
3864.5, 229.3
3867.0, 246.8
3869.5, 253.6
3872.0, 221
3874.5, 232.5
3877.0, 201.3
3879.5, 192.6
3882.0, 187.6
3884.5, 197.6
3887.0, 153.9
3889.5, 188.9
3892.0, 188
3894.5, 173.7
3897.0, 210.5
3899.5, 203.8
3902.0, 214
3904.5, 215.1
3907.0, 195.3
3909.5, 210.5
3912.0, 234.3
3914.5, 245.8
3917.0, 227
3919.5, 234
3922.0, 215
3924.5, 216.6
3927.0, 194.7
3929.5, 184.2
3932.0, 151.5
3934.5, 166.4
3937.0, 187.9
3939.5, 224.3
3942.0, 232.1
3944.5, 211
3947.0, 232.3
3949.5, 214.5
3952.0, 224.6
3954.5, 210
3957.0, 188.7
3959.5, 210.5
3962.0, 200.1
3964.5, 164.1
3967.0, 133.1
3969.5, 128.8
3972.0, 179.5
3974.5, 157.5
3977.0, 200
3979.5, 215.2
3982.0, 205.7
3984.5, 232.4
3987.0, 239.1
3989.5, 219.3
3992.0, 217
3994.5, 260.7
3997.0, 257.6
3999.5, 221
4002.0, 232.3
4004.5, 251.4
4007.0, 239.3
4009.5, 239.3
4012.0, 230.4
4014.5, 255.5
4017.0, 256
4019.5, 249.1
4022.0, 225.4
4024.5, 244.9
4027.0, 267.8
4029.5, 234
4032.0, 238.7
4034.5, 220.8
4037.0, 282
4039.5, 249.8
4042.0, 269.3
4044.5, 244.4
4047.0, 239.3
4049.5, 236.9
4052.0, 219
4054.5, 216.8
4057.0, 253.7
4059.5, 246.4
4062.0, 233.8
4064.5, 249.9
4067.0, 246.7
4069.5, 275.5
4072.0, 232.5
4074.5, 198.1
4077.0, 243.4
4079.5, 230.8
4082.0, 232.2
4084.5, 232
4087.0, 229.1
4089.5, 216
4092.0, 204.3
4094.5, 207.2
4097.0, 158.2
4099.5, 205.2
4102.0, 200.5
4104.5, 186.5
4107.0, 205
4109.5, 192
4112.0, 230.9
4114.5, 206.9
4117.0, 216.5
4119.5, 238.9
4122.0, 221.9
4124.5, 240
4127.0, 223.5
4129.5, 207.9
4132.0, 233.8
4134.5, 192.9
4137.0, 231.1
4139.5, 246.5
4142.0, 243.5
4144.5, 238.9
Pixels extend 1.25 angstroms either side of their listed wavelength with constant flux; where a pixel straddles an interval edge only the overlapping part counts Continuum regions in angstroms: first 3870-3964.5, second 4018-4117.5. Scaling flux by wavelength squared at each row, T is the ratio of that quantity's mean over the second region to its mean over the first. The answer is 1.21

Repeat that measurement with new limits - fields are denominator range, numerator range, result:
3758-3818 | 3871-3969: 1.13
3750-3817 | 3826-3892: 1.13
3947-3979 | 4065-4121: 1.24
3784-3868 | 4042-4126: 1.28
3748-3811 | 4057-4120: 1.44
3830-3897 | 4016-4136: 1.27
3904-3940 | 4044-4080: 1.24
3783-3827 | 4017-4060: 1.38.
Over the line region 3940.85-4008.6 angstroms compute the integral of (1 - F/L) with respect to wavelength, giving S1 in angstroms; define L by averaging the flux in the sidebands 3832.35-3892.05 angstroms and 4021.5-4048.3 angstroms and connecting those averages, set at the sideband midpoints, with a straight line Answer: 6.4 angstroms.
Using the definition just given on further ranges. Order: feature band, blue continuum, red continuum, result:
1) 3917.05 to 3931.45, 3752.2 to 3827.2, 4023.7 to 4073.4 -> 0.7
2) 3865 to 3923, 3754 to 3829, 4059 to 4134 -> -2.9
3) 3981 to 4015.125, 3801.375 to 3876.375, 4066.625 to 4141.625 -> -3.4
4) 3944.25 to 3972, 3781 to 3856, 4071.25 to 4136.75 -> 1.8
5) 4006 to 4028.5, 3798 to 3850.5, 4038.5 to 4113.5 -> -2.9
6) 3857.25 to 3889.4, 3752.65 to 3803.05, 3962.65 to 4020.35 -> -2.6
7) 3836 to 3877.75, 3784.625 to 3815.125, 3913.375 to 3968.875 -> -3.7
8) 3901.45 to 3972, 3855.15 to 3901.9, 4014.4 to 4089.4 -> 5.6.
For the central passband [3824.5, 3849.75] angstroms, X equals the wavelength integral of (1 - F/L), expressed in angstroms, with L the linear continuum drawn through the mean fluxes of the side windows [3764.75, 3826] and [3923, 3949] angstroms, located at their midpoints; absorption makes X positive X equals 2.5 angstroms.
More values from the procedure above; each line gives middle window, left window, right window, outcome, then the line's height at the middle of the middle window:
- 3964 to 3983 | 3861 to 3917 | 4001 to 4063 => 4.7 angstroms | 230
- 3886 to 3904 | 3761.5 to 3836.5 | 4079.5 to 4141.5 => 0.5 angstroms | 197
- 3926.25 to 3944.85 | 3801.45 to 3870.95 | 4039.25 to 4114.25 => 1.7 angstroms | 213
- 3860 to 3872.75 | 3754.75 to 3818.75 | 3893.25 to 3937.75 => -2.2 angstroms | 199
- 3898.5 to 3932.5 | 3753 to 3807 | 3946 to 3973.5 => -4.4 angstroms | 187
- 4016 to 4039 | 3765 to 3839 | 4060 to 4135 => -3.7 angstroms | 213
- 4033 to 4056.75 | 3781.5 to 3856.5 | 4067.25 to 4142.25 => -3.1 angstroms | 214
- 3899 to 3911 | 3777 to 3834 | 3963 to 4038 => 0.1 angstroms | 210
